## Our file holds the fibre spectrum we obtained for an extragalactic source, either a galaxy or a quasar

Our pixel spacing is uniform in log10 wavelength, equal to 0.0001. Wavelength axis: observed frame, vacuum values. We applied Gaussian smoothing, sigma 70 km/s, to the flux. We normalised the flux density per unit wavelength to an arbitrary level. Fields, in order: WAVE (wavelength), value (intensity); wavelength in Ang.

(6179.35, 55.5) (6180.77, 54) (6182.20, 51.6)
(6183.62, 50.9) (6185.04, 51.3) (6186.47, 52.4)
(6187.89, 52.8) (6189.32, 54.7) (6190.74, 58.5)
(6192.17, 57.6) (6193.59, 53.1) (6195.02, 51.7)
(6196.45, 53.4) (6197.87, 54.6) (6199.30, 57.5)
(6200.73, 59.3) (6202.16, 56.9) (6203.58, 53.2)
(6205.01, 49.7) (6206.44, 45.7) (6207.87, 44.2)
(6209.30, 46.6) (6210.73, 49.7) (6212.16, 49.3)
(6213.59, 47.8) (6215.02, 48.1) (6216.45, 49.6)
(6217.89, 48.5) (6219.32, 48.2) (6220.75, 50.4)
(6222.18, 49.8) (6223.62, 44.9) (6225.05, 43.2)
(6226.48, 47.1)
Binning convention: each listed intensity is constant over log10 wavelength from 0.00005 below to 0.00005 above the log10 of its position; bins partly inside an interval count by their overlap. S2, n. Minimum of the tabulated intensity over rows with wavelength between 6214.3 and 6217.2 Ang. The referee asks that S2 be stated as 48.1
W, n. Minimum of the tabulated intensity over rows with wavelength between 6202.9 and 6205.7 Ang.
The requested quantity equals 49.7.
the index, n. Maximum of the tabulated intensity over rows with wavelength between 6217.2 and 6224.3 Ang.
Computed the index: 50.4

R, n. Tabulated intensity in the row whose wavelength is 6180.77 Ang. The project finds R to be 54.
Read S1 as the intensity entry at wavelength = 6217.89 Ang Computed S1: 48.5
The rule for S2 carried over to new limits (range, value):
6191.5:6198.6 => 51.7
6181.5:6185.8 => 50.9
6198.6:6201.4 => 57.5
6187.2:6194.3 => 52.8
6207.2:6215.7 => 44.2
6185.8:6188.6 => 52.4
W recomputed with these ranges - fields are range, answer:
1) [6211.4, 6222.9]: 47.8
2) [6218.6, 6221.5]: 48.2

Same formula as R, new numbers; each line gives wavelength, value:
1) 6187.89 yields 52.8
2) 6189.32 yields 54.7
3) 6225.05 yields 43.2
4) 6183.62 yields 50.9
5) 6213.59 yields 47.8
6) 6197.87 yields 54.6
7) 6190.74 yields 58.5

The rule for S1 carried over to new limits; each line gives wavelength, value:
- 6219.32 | 48.2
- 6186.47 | 52.4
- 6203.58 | 53.2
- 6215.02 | 48.1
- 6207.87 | 44.2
